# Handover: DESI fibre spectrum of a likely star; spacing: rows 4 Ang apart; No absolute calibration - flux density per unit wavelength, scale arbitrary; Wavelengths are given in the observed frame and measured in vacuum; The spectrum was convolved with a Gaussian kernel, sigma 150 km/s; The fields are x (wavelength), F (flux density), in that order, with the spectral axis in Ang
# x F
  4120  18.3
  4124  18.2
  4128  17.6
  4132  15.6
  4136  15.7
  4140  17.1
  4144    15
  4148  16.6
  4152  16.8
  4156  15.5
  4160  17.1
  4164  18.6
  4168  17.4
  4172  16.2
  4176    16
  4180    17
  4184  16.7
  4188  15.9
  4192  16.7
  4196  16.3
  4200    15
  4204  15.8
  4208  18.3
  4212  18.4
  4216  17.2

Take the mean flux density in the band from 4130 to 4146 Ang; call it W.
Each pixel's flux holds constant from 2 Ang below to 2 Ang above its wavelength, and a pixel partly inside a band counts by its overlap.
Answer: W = 15.8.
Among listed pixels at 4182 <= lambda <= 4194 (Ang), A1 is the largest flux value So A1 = 16.7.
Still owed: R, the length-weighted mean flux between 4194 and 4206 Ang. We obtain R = 15.7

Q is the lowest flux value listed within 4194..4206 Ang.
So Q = 15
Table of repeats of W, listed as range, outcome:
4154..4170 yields 17.1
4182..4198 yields 16.4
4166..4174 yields 16.8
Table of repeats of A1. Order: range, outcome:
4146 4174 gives 18.6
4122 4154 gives 18.2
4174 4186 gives 17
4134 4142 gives 17.1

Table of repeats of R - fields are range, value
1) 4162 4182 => 17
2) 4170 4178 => 16.1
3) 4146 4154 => 16.7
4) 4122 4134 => 17.1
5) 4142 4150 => 15.8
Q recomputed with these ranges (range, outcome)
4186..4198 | 15.9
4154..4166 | 15.5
